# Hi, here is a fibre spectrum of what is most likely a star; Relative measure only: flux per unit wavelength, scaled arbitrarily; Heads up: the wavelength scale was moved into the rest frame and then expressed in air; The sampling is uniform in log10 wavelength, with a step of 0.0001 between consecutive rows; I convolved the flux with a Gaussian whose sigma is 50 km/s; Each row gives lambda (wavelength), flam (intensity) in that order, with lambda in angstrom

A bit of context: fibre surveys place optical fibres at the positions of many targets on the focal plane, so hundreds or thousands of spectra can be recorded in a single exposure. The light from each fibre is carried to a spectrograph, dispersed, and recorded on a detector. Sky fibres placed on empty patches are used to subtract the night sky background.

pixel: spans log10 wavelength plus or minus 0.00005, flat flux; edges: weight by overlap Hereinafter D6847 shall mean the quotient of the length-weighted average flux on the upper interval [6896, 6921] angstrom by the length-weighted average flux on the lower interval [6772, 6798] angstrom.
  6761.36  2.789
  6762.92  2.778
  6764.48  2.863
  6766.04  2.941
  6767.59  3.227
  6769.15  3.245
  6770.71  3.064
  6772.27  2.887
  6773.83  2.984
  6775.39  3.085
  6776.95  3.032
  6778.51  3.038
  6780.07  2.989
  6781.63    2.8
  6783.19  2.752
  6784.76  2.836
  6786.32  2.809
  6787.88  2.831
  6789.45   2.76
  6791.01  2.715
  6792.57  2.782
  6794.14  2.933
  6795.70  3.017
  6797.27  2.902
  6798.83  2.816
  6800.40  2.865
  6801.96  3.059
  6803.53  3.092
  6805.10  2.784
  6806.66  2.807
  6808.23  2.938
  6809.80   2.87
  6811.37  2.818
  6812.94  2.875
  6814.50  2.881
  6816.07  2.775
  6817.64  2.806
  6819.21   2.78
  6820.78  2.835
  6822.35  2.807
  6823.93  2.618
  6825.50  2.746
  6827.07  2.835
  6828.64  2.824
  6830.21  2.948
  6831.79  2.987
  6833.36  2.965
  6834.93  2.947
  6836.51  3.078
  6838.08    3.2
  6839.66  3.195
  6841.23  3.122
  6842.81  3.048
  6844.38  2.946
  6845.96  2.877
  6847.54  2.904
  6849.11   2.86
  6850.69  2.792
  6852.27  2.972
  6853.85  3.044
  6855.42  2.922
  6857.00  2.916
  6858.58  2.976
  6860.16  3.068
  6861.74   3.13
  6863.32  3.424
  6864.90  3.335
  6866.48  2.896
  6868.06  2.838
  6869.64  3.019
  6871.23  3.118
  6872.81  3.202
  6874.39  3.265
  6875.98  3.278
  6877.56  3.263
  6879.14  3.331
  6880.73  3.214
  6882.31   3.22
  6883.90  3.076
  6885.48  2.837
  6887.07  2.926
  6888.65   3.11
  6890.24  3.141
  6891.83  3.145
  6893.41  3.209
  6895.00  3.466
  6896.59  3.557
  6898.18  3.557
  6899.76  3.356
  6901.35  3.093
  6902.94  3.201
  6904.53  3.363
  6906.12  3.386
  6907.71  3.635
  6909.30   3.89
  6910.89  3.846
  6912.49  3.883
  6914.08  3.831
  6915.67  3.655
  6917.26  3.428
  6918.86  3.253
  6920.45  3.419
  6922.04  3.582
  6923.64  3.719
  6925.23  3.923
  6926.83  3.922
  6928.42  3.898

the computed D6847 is 1.22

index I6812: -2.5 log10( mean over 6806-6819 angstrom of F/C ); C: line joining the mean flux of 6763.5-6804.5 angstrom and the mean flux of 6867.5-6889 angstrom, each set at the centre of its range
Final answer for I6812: 0.05 mag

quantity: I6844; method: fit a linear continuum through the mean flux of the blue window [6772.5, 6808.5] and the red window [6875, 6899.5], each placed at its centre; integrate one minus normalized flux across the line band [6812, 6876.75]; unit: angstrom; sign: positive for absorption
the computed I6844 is 2.2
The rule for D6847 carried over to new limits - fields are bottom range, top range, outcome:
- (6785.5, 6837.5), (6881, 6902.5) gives 1.12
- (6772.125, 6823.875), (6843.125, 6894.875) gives 1.07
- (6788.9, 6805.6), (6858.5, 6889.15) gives 1.08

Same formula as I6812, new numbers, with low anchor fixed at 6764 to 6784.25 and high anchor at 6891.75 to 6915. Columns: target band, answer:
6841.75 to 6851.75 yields 0.13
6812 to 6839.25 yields 0.11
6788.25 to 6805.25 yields 0.07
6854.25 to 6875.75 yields 0.09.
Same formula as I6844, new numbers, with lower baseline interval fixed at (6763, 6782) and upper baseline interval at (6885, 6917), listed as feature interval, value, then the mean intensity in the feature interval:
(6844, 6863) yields 1.75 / 2.96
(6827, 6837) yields 0.79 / 2.94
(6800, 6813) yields 0.88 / 2.9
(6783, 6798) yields 1.12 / 2.84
